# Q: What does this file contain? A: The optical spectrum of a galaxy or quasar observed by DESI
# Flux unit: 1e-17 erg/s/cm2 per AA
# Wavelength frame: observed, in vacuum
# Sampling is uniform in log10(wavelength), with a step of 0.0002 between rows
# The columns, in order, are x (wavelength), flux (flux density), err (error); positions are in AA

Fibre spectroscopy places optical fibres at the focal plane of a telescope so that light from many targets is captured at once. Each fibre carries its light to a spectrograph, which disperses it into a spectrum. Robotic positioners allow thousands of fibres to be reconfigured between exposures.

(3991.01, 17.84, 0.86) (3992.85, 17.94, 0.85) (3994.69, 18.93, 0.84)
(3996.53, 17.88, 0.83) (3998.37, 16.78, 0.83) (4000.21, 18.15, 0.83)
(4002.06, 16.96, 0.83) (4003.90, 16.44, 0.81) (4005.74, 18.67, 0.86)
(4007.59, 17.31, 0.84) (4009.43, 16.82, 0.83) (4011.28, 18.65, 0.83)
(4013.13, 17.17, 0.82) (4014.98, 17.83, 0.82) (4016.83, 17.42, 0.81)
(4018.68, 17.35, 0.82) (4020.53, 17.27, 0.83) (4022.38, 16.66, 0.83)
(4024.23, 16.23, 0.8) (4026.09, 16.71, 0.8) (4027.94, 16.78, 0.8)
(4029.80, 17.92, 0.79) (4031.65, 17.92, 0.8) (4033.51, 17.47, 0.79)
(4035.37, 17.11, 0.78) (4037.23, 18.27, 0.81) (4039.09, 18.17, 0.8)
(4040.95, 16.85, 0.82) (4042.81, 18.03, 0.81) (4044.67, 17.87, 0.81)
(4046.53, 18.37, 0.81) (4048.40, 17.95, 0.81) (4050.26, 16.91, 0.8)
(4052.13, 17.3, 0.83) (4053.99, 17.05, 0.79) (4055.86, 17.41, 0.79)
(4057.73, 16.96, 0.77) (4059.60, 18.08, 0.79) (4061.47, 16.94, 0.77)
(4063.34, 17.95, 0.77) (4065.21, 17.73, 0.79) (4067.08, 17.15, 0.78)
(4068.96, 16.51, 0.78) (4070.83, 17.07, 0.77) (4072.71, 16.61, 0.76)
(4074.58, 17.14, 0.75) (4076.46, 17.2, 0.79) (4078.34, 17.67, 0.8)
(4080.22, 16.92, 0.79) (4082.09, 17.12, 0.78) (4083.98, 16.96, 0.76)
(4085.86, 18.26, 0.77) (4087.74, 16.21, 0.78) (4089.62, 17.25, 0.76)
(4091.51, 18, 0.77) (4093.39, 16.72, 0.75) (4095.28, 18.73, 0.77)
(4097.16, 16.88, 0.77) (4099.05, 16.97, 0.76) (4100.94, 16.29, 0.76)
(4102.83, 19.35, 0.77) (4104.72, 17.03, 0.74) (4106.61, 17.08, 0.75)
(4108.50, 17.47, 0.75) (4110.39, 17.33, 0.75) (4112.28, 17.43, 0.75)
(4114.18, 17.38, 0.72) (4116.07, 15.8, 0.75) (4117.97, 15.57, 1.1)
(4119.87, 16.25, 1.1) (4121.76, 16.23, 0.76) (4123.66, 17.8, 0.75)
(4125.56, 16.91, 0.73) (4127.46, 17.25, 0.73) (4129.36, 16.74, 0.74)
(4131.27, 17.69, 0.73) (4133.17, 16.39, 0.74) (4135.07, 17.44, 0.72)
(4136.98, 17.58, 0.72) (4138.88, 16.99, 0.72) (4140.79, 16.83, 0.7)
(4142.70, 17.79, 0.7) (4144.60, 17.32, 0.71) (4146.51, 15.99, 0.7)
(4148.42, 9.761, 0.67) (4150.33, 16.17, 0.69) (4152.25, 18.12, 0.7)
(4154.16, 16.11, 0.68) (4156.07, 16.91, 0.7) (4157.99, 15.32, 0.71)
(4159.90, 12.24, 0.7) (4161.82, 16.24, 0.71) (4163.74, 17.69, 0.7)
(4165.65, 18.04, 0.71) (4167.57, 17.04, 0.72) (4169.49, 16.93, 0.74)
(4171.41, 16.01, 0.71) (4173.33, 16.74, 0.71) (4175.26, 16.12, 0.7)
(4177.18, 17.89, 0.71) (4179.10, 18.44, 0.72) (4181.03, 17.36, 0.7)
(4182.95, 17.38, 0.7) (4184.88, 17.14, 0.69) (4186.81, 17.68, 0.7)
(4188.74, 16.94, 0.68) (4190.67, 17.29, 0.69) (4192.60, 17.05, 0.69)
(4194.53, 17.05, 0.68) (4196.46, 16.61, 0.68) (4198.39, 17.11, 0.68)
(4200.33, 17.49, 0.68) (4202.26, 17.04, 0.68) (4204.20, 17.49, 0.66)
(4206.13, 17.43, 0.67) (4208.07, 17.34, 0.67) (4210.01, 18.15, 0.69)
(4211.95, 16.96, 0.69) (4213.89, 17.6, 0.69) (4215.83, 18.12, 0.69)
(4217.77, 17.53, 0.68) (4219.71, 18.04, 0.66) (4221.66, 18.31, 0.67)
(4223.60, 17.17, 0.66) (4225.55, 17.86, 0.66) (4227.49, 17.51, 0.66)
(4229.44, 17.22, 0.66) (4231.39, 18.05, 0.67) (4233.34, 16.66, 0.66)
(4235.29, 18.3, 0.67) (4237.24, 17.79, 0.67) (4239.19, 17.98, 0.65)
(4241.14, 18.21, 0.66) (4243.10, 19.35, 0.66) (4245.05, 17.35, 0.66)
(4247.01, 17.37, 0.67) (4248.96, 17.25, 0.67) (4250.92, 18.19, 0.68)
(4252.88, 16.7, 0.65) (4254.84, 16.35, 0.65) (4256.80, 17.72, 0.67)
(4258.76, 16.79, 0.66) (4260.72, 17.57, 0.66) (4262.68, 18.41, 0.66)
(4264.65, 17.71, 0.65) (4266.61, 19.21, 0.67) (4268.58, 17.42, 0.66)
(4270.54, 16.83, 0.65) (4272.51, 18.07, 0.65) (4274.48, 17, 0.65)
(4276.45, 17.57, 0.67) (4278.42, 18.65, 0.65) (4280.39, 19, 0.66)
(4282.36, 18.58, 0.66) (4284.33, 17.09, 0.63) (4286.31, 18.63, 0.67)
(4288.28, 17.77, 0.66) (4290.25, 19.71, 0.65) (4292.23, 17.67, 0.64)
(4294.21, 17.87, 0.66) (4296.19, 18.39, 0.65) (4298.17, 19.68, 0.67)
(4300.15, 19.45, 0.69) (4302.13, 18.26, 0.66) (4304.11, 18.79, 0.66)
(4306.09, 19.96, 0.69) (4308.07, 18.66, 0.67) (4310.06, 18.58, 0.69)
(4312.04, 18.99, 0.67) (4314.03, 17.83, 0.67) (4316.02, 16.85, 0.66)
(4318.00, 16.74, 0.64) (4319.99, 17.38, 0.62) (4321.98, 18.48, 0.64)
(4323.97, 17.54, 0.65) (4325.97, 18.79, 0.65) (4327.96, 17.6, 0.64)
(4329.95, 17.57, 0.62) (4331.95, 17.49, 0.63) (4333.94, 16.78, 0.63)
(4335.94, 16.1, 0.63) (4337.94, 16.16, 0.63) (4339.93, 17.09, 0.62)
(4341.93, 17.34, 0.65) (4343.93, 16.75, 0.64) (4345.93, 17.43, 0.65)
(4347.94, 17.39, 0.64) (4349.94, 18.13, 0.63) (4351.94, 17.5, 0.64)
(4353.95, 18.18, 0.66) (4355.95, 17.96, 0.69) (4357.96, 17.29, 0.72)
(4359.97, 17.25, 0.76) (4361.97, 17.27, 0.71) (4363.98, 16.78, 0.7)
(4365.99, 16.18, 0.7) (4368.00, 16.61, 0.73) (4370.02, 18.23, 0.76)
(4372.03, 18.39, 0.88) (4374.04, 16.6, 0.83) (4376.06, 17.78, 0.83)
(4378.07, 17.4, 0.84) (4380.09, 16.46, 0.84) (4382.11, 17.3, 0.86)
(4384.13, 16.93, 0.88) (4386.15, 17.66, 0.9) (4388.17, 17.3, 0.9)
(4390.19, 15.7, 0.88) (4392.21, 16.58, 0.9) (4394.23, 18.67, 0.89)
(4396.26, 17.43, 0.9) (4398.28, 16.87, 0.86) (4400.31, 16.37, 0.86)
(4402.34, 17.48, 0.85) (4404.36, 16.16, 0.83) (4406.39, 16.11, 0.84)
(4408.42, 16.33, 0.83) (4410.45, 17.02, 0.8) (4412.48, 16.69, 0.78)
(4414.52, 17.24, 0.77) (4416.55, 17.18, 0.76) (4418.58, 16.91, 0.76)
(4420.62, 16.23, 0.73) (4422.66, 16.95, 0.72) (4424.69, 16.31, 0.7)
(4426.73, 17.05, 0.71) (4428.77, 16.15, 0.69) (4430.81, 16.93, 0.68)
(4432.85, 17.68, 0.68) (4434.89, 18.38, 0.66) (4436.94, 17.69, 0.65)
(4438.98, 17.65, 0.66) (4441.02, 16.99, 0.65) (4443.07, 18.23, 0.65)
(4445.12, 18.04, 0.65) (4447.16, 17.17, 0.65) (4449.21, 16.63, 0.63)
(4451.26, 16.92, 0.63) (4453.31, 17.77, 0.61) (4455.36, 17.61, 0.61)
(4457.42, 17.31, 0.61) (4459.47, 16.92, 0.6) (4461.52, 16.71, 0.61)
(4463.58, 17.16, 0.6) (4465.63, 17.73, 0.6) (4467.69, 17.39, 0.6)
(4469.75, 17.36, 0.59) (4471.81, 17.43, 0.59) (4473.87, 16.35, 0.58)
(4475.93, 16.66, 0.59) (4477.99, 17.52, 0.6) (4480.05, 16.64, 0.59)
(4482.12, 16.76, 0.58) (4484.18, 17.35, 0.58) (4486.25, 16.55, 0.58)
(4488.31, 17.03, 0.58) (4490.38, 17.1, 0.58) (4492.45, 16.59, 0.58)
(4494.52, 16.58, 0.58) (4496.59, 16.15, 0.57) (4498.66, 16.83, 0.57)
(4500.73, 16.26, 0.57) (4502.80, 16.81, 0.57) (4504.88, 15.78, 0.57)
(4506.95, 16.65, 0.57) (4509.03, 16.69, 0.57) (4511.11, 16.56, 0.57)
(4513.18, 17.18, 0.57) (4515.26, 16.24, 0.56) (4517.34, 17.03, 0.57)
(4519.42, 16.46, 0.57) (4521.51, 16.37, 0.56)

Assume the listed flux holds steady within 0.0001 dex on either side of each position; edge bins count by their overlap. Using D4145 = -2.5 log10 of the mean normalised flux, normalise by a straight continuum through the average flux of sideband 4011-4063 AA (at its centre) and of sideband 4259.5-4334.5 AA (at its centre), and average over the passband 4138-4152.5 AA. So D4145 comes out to 0.110 mag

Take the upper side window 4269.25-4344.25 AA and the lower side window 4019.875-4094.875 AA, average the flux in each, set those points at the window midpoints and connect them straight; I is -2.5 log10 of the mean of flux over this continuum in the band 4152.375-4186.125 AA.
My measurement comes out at 0.056 mag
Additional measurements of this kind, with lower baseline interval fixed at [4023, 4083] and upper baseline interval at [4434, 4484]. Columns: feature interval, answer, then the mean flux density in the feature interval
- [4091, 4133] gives 0.01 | 17.1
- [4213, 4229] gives -0.03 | 17.8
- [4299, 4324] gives -0.06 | 18.3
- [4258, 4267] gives -0.03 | 17.9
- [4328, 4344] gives 0.02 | 17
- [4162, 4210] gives 0.01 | 17.2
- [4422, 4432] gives 0.04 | 16.7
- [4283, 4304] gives -0.07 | 18.5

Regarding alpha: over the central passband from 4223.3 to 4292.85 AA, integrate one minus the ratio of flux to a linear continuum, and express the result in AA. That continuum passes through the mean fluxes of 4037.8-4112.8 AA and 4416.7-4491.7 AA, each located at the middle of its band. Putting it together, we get -2.2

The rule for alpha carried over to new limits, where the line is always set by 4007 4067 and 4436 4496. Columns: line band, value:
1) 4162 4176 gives 0.4 AA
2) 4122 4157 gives 1.5 AA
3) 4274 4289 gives -0.7 AA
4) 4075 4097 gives 0.1 AA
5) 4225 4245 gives -0.6 AA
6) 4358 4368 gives 0.2 AA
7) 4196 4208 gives 0.1 AA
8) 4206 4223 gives -0.4 AA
